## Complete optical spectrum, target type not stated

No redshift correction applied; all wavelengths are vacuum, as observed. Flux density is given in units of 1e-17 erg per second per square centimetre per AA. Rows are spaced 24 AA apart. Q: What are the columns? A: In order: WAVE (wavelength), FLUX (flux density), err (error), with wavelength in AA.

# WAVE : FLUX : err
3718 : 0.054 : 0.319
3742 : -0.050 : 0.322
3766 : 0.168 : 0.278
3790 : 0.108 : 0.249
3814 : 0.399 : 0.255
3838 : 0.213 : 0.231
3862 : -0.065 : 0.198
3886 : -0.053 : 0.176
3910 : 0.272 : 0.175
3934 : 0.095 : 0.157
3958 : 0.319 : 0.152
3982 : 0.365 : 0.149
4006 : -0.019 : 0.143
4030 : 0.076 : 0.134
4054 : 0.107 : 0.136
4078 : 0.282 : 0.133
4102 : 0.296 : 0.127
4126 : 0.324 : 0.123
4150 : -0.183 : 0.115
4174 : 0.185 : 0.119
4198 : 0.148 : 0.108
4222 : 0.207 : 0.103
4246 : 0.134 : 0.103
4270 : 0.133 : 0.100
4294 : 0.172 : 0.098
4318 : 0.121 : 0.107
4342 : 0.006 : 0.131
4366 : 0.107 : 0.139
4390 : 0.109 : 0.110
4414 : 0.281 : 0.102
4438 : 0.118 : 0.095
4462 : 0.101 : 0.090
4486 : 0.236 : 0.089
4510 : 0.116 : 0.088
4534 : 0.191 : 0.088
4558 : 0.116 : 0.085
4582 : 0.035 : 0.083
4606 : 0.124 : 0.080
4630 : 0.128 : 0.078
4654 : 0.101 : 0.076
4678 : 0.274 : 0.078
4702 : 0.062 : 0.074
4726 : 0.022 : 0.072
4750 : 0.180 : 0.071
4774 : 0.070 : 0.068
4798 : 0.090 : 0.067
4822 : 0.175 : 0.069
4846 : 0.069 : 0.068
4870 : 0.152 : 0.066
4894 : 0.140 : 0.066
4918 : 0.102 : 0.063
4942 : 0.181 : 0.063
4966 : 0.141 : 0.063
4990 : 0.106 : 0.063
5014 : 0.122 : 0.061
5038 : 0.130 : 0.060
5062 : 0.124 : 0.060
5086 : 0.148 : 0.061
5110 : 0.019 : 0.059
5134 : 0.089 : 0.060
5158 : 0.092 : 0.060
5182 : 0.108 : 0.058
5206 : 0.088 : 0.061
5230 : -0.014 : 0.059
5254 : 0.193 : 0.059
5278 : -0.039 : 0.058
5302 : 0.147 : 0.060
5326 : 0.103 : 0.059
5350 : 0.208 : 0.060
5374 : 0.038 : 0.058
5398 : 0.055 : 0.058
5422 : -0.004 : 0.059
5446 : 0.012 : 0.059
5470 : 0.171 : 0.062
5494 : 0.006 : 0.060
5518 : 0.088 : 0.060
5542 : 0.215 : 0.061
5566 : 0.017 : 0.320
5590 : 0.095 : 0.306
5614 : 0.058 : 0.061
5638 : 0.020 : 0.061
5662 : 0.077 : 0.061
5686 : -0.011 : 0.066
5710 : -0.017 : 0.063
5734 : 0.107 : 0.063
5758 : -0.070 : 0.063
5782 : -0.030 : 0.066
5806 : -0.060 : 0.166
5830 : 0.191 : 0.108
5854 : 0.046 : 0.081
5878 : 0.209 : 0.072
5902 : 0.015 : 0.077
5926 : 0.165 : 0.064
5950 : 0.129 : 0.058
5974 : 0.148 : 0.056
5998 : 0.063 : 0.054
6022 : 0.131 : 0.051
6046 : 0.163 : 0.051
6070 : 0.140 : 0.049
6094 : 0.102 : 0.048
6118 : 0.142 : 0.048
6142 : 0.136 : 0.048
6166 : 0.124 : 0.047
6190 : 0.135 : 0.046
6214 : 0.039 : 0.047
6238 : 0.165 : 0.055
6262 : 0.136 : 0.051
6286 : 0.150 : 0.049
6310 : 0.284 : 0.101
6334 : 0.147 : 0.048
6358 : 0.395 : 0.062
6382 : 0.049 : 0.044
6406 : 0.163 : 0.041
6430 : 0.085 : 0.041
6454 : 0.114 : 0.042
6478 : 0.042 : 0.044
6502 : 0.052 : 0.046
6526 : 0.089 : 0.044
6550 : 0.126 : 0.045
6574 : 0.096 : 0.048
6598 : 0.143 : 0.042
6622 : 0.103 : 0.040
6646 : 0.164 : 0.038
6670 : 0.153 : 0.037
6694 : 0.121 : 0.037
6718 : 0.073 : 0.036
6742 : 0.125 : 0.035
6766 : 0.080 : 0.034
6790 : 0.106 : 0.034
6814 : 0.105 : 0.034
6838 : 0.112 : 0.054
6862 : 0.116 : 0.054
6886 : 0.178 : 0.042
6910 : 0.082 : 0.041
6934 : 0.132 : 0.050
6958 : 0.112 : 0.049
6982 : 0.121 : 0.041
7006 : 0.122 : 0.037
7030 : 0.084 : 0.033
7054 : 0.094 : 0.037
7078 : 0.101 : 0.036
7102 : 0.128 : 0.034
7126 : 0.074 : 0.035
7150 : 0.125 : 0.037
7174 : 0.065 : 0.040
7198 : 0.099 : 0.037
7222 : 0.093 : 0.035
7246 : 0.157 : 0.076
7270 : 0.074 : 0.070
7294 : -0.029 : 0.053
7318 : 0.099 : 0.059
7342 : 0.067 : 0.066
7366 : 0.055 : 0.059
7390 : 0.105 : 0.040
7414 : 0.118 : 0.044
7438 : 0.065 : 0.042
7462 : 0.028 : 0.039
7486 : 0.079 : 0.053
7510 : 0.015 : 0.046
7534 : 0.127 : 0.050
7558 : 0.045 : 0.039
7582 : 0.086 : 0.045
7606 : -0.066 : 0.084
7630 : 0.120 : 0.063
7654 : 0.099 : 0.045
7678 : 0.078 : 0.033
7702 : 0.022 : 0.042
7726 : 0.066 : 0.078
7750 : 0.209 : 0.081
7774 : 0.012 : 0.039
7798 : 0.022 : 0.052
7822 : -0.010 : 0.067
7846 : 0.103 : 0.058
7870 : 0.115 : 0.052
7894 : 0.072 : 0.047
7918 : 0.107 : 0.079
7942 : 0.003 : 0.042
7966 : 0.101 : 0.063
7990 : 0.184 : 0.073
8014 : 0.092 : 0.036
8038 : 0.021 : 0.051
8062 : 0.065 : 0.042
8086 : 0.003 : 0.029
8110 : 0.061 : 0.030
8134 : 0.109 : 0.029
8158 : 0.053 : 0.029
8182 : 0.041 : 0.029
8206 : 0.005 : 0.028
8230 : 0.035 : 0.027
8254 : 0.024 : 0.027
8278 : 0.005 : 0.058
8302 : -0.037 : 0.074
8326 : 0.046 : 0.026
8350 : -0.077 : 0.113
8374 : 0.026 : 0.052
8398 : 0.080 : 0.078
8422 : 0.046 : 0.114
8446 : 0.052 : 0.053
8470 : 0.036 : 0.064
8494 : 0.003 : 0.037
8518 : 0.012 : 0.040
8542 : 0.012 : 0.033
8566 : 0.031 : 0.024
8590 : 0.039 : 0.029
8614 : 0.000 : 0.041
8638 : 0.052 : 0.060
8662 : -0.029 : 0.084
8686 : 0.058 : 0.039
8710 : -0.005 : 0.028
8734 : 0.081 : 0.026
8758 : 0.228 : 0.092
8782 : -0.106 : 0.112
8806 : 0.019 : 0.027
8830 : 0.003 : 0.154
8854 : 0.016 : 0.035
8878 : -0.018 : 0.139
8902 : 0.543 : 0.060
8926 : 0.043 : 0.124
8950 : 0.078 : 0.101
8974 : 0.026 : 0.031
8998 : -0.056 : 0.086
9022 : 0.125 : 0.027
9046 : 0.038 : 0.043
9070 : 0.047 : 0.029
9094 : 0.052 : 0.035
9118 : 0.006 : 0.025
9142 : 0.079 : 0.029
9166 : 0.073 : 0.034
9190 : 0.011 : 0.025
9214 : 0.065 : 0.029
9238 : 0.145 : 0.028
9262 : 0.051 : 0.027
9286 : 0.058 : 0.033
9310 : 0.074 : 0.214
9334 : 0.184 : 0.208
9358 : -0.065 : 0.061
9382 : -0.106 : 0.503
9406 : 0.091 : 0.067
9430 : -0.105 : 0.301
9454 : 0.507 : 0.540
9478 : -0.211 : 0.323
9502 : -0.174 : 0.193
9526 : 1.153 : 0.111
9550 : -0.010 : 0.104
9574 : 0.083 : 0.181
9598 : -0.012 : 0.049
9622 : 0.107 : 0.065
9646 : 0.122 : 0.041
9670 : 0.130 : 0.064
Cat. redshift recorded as 1.39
